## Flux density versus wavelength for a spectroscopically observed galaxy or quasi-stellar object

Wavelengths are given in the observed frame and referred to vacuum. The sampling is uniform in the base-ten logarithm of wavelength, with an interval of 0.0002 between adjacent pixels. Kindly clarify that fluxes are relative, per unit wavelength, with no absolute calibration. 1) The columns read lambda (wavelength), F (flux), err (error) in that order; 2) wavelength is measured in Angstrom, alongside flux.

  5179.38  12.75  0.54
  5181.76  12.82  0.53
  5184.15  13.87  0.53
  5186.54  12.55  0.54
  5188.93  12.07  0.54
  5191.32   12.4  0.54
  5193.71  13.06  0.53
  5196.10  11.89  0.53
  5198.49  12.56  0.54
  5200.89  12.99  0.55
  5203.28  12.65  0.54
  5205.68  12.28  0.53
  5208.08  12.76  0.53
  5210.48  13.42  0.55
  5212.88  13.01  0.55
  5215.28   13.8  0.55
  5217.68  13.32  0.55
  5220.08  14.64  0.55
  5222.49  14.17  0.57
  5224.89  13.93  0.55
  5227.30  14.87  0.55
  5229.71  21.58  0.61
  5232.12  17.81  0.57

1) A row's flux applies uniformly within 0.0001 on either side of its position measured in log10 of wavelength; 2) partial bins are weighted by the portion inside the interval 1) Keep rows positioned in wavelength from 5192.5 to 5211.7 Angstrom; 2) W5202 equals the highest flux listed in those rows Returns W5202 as 13.42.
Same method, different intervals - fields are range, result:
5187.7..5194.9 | 13.06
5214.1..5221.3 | 14.64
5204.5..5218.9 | 13.8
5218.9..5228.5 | 14.87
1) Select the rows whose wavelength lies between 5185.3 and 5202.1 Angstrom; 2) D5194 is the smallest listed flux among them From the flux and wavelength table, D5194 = 11.89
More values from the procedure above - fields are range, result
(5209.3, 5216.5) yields 13.01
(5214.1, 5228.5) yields 13.32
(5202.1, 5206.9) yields 12.28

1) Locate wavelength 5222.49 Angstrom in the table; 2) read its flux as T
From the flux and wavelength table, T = 14.17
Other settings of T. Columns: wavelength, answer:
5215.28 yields 13.8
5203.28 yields 12.65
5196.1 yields 11.89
